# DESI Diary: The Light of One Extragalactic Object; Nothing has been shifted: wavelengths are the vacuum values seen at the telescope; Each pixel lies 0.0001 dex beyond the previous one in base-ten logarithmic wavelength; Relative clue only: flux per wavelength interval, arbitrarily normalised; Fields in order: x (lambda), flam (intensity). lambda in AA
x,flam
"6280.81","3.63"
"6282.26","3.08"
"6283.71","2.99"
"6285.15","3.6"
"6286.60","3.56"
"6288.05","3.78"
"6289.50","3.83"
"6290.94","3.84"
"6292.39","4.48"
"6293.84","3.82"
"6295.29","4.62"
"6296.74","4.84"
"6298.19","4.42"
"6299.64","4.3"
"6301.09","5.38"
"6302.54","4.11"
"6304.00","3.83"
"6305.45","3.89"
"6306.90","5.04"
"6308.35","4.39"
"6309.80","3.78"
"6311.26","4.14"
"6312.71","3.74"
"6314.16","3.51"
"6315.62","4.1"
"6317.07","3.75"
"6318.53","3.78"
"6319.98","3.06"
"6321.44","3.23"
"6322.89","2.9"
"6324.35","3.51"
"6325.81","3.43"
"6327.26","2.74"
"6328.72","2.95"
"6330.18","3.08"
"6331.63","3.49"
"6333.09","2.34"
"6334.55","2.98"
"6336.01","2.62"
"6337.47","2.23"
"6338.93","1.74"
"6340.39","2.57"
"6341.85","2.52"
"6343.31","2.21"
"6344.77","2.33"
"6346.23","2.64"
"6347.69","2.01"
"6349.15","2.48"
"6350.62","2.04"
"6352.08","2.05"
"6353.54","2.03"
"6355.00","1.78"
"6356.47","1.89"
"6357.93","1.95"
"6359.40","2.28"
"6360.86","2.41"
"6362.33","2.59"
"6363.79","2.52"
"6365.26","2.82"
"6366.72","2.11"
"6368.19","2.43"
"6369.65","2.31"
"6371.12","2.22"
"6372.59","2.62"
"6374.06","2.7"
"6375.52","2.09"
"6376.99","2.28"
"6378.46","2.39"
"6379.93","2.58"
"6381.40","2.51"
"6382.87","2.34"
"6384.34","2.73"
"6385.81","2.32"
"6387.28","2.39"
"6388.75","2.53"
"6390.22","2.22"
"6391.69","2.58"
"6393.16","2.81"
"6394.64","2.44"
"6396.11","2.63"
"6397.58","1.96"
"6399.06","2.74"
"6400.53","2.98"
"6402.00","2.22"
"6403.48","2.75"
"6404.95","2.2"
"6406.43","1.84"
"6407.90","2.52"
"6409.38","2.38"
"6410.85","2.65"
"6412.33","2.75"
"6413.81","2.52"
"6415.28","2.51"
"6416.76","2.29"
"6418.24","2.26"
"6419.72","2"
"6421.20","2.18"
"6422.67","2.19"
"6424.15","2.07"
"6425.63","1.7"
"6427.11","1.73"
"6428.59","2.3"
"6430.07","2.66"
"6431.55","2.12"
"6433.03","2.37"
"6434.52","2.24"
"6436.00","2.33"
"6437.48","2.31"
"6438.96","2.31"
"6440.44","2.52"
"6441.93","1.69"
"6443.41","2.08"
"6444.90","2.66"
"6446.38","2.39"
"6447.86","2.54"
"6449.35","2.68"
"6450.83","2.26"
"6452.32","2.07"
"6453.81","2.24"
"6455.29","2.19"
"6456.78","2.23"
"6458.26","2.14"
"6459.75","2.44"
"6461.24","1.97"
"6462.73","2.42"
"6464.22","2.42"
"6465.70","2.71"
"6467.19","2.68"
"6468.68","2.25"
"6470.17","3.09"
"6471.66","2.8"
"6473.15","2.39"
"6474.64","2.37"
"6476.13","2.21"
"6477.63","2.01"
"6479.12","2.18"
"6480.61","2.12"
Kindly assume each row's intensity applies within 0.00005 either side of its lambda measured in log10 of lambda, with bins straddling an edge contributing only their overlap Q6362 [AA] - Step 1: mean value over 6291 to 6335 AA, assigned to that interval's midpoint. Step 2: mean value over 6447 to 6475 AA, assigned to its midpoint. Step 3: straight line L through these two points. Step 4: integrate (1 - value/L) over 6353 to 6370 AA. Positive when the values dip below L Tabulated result 5.5 AA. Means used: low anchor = 3.79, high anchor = 2.42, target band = 2.26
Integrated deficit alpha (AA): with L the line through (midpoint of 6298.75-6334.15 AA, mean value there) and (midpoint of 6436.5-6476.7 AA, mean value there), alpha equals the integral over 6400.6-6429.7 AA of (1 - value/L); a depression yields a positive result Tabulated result 5.0 AA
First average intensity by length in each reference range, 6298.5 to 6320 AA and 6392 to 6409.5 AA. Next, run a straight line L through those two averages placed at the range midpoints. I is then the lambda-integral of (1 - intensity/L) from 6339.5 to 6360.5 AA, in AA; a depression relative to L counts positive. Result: 7.3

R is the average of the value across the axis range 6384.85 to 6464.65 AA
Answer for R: 2.33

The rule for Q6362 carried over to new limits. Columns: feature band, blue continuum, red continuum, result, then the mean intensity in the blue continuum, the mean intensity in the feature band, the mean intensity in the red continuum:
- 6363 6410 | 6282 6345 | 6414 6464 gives 5.64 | 3.52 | 2.44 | 2.25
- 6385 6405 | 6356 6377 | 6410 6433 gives -1.60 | 2.36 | 2.49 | 2.27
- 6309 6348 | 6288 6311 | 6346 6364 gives 2.20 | 4.28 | 3.03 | 2.18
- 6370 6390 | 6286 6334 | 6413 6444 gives 3.00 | 3.8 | 2.43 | 2.21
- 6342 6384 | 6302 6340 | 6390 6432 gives 8.39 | 3.39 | 2.31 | 2.35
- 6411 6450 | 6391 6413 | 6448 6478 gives 2.47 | 2.5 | 2.29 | 2.39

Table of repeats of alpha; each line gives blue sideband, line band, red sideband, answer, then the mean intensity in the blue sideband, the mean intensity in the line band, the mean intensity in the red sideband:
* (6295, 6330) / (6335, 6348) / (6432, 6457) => 4.4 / 3.87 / 2.34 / 2.3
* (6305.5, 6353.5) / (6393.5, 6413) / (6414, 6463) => 0.2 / 3.04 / 2.47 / 2.25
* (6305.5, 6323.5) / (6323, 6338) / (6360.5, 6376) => 2.0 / 3.8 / 2.94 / 2.45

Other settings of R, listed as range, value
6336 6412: 2.37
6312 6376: 2.65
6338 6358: 2.17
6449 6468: 2.34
